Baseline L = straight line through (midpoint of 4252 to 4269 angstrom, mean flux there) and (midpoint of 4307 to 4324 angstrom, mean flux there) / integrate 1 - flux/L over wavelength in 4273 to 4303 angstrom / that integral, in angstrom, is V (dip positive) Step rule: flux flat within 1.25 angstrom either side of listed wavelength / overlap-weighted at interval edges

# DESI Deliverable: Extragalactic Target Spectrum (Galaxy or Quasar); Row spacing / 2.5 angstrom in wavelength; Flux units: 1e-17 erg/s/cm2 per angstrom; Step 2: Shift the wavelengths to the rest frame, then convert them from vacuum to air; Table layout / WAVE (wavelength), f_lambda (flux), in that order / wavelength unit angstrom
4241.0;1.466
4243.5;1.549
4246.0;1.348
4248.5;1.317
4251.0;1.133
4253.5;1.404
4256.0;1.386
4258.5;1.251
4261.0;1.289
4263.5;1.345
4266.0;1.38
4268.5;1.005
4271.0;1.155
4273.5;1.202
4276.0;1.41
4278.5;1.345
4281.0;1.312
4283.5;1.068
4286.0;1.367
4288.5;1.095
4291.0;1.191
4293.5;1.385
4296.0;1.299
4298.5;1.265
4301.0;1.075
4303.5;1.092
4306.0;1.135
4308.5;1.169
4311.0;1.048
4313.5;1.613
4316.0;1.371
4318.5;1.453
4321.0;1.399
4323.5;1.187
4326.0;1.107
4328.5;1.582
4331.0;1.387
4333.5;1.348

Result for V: 1.5 angstrom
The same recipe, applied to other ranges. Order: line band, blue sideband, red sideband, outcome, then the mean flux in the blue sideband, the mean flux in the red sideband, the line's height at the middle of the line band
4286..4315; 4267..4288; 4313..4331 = 1.8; 1.23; 1.38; 1.31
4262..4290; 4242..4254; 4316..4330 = 2.2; 1.35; 1.35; 1.35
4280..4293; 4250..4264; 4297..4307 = -0.2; 1.3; 1.15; 1.2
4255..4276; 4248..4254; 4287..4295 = -0.1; 1.27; 1.23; 1.25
